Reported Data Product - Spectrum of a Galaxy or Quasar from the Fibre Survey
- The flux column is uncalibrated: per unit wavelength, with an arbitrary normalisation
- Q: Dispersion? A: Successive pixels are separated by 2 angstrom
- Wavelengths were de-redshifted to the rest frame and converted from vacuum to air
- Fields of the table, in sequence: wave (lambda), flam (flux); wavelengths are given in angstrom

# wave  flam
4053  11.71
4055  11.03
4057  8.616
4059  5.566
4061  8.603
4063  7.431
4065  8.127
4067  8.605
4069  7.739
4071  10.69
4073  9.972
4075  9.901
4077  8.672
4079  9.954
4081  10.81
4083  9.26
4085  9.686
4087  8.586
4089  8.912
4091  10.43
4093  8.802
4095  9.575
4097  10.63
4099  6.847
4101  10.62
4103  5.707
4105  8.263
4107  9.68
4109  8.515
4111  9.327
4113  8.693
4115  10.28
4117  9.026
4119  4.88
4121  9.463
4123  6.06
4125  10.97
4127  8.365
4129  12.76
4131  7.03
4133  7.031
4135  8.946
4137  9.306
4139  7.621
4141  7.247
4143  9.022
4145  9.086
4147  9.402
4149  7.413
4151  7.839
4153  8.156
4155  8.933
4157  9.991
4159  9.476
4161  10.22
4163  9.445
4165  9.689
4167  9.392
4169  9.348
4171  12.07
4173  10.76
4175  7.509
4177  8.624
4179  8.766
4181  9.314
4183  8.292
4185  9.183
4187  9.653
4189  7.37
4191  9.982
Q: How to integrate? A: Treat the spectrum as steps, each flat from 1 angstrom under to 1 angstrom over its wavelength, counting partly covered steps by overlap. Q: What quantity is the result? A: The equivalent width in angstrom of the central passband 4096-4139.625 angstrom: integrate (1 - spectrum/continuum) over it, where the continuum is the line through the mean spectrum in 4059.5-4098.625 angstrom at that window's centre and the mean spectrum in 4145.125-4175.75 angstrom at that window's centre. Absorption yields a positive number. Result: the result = 2.9 angstrom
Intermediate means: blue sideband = 9.2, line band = 8.65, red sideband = 9.32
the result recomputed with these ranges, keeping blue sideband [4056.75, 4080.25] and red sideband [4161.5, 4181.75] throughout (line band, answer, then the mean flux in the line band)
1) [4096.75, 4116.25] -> 0.4 angstrom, 8.79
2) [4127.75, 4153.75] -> 2.1 angstrom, 8.53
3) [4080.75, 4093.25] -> -0.9 angstrom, 9.46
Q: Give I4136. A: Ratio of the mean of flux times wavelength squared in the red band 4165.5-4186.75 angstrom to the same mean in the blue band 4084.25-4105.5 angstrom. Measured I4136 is 1.1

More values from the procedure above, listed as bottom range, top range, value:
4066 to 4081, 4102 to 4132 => 0.93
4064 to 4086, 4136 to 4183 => 1.00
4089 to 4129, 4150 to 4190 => 1.07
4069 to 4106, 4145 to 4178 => 1.04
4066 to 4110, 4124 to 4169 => 1.01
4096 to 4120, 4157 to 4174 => 1.21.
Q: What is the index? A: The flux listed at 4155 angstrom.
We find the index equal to 8.933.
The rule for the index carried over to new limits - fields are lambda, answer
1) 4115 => 10.28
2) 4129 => 12.76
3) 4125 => 10.97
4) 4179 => 8.766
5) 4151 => 7.839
